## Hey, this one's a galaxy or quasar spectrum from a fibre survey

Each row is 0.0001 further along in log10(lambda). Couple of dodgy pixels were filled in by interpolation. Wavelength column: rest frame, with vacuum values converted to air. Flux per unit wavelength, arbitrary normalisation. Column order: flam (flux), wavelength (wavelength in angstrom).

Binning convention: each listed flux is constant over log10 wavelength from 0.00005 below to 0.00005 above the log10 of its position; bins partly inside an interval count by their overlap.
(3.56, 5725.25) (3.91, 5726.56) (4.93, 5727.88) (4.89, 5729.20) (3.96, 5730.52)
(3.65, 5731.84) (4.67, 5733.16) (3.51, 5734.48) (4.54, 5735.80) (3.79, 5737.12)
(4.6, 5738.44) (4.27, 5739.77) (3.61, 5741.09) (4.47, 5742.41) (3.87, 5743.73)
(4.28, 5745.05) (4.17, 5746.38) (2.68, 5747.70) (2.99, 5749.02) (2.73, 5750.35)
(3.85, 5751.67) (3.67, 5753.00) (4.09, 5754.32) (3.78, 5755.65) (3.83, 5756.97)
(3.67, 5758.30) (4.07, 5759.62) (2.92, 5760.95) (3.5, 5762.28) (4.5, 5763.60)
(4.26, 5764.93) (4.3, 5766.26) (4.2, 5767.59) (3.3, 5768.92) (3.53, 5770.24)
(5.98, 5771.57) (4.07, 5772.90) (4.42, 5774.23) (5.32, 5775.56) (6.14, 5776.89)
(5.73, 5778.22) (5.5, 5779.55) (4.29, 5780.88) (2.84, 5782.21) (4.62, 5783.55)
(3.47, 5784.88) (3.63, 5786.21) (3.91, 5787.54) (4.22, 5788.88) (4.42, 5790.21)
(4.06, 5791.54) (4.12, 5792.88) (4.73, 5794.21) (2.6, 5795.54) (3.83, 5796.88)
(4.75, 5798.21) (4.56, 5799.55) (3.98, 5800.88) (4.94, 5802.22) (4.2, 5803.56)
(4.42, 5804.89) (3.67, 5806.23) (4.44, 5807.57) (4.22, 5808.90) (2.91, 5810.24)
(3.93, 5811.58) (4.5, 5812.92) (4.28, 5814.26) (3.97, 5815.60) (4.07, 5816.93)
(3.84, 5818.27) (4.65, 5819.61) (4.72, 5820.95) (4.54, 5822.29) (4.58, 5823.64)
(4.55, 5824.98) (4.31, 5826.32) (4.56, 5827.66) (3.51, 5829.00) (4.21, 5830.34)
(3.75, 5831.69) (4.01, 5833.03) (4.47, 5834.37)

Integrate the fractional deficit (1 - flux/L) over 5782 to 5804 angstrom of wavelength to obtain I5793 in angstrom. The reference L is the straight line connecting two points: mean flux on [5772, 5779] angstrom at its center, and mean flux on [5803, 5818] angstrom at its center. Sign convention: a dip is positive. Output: 2.47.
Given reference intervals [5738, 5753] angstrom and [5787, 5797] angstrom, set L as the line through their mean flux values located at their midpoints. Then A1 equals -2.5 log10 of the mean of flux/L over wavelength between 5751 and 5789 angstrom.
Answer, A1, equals -0.083 mag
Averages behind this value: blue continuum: 3.76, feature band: 4.19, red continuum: 3.99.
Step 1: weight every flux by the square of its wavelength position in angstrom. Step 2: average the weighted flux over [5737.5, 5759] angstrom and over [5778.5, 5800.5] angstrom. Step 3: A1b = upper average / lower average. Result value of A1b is 1.1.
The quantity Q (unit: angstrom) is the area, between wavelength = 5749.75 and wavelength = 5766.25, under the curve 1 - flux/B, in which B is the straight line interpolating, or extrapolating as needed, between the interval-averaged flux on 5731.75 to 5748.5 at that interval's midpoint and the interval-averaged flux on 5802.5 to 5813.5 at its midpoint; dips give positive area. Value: 1.1 angstrom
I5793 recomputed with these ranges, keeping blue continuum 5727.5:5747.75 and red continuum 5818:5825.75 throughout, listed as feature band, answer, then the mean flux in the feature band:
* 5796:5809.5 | 0.5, 4.28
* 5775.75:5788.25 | -0.4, 4.49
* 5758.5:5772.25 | 0.7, 4.04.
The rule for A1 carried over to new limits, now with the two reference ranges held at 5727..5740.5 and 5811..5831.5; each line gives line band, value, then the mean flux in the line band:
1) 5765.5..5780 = -0.12 mag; 4.76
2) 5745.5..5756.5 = 0.21 mag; 3.52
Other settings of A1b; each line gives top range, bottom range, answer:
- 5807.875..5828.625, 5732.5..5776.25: 1.09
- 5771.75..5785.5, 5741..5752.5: 1.31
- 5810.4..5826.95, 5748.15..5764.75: 1.20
